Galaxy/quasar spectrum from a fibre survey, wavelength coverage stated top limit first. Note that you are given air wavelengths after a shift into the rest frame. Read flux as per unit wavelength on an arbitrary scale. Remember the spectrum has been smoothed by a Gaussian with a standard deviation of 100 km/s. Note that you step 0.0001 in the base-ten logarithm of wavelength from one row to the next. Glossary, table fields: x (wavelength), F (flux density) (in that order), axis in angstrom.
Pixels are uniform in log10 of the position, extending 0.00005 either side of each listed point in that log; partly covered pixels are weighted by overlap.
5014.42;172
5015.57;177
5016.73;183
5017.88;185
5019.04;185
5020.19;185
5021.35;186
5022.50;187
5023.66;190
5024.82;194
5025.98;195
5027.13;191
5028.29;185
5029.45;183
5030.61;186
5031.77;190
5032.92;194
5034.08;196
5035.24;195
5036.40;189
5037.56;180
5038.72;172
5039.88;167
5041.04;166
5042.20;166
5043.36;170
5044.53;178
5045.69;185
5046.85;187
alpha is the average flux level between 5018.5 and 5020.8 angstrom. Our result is 185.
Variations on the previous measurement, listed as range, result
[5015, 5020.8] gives 183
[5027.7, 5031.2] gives 184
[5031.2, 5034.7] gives 194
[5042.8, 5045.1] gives 173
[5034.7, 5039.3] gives 184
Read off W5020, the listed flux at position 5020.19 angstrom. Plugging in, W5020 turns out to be 185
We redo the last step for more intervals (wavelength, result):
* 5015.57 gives 177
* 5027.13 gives 191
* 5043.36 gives 170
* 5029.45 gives 183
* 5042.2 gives 166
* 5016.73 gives 183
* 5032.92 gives 194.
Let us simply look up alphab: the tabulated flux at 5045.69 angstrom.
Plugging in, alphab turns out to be 185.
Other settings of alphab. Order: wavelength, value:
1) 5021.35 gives 186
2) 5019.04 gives 185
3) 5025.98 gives 195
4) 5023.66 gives 190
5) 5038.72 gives 172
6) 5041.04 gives 166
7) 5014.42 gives 172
